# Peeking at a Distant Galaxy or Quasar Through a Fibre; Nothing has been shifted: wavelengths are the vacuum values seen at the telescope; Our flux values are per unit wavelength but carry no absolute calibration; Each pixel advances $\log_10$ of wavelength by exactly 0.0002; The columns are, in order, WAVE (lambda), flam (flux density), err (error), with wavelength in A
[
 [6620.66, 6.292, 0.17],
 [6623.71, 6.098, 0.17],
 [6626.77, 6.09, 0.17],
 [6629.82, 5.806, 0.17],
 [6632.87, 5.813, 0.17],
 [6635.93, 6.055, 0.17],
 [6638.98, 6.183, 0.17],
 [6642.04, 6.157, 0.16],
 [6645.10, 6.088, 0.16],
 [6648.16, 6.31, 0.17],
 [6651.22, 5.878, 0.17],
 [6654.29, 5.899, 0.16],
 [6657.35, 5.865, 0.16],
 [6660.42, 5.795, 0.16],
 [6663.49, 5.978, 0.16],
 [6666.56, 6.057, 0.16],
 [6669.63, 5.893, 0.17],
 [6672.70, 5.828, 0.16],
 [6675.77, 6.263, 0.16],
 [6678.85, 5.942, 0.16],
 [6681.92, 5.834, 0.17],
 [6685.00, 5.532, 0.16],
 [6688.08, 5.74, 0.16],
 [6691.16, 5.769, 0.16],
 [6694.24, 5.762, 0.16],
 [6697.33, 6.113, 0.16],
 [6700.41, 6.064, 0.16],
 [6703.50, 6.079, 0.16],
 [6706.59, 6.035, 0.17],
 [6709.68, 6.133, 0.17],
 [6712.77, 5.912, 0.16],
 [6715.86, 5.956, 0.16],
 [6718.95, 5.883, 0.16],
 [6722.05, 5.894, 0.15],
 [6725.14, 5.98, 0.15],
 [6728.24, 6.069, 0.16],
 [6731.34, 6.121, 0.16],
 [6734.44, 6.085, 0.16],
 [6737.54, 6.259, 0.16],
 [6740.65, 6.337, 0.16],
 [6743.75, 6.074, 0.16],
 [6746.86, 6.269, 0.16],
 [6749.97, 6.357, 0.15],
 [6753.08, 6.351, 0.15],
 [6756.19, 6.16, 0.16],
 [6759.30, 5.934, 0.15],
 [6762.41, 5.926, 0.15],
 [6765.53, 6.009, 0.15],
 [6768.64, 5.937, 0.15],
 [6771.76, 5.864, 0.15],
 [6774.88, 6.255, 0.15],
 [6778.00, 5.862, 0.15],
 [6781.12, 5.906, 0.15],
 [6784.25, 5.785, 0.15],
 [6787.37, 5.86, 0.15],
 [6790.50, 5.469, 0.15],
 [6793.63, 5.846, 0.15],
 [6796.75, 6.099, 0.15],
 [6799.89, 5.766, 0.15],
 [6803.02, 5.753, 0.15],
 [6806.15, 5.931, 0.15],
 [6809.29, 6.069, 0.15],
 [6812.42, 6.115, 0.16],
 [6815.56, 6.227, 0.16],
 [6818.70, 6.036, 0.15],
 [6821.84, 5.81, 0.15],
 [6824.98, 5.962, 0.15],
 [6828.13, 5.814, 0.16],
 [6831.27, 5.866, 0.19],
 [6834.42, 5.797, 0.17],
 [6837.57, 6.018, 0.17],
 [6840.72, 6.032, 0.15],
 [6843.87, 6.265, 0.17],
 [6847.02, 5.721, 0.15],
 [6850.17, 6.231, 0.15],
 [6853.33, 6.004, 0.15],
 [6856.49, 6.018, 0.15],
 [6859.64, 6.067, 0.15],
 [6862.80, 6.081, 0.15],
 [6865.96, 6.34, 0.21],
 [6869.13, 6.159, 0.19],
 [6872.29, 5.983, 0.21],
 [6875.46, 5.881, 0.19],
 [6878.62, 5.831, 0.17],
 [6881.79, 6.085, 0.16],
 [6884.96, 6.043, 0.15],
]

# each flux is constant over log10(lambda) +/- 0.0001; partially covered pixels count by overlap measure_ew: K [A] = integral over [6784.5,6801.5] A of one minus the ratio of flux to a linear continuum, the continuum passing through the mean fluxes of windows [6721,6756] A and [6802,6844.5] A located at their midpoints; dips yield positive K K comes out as 0.7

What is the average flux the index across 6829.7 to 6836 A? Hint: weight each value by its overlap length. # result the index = 5.83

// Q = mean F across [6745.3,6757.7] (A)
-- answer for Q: 6.28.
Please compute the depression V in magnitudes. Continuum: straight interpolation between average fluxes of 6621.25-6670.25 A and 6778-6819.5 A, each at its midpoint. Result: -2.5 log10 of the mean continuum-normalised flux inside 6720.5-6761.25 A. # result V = -0.04 mag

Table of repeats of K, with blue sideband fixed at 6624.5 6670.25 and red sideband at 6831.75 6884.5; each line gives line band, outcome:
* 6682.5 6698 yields 0.60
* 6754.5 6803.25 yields 0.88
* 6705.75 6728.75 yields 0.11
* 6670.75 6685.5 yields 0.23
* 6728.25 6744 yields -0.43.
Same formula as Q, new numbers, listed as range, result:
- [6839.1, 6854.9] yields 6.05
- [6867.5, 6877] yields 6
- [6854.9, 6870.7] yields 6.13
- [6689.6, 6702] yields 5.93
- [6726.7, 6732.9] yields 6.09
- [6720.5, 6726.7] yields 5.94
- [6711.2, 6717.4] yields 5.94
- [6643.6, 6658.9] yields 6.01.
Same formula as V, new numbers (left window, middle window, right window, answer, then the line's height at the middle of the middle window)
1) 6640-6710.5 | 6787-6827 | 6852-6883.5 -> 0.02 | 6.02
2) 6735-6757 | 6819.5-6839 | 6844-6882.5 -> 0.04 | 6.1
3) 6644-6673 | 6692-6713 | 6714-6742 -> 0.00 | 6.03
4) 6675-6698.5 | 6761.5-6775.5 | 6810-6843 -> -0.01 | 5.92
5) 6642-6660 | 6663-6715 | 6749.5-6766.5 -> 0.02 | 6.04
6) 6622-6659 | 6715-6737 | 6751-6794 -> -0.01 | 5.97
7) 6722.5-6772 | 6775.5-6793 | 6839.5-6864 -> 0.05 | 6.09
